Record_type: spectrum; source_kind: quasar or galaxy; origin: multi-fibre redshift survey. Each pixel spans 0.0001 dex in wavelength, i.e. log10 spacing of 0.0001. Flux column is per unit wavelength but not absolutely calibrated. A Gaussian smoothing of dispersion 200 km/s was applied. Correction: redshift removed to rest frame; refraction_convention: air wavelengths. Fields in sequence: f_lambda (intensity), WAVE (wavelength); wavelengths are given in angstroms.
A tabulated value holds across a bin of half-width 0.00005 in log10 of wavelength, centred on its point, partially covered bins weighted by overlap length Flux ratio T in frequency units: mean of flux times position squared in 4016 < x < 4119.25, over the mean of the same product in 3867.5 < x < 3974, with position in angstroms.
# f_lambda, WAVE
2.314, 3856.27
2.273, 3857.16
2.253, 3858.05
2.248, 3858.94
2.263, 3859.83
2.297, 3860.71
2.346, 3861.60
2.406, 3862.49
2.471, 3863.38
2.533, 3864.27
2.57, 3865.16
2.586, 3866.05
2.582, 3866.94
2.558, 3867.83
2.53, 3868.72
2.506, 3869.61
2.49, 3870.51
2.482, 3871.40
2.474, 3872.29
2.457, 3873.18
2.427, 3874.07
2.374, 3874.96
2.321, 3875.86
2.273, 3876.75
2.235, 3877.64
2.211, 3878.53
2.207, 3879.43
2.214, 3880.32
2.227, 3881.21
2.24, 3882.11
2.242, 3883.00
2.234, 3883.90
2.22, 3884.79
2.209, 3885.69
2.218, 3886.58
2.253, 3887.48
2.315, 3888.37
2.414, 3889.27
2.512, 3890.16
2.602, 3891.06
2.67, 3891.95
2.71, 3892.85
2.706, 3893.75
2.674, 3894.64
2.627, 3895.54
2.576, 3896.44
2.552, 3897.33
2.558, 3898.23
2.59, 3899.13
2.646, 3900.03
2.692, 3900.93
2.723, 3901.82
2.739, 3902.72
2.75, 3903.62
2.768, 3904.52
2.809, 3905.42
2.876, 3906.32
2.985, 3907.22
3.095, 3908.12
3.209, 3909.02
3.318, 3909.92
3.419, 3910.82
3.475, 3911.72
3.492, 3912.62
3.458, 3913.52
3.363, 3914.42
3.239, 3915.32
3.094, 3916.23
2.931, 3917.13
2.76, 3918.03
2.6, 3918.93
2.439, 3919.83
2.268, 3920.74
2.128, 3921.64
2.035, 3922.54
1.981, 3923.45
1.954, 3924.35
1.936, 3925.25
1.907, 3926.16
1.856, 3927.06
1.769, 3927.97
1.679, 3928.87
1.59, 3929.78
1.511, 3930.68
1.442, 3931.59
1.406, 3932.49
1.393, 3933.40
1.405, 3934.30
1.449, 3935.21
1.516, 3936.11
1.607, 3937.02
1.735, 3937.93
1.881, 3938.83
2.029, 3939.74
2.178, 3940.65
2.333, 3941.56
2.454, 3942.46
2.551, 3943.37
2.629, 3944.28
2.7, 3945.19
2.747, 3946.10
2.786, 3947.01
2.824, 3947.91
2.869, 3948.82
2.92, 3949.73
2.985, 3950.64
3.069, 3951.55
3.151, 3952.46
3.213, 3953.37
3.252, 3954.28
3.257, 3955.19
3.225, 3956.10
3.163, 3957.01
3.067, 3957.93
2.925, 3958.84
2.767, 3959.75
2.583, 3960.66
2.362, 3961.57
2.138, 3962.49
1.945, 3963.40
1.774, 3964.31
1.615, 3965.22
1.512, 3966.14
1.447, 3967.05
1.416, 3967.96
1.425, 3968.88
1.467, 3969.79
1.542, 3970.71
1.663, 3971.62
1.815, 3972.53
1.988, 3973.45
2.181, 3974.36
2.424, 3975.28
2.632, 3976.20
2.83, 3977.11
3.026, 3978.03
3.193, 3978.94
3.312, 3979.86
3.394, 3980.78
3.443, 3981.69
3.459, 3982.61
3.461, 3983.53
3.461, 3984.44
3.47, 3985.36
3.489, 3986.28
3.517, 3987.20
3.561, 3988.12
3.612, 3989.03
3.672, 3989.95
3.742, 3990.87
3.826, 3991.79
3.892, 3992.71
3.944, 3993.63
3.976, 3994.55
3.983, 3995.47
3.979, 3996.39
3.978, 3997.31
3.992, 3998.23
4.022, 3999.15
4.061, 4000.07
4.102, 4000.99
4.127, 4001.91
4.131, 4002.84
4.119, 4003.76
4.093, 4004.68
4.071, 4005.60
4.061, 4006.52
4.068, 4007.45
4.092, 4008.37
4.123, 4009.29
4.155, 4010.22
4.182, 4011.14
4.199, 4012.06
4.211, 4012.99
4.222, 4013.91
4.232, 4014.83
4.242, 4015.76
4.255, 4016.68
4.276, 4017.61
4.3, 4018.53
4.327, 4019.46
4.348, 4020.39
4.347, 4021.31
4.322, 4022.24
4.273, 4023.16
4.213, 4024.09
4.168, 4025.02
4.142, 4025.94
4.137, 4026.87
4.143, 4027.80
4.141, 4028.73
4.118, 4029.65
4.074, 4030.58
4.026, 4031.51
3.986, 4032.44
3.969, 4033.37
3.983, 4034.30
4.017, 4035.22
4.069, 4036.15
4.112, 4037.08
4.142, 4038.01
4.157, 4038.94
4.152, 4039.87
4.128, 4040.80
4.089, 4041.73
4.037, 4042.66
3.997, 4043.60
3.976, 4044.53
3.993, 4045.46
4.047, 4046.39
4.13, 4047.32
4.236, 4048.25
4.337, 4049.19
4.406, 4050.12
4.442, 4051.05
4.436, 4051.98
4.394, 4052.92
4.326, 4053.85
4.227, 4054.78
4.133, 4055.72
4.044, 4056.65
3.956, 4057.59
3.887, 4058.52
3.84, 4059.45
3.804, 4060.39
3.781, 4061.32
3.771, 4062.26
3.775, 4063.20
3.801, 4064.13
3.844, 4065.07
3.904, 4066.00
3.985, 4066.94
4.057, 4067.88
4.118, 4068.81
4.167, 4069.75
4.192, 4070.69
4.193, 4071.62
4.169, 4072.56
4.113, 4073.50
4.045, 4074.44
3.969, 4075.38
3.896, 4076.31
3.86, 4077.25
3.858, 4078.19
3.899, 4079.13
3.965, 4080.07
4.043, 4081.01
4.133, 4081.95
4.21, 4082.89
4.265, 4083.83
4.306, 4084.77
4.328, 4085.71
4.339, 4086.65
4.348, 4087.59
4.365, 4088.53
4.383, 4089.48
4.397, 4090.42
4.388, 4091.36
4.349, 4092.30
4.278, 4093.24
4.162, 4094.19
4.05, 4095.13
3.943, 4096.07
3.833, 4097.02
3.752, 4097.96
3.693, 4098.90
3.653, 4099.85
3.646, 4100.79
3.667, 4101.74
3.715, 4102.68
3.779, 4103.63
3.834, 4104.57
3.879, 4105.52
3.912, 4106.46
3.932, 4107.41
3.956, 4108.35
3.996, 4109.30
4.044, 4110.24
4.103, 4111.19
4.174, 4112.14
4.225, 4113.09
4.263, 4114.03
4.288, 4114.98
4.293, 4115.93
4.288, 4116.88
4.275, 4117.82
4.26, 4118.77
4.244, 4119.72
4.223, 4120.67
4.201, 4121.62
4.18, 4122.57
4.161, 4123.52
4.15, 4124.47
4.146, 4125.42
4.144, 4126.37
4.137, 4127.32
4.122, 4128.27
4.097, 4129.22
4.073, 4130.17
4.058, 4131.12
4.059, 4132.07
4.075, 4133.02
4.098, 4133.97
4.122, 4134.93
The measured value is 1.83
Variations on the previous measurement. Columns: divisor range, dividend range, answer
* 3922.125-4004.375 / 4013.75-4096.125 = 1.60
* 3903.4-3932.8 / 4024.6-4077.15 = 1.72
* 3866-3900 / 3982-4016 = 1.72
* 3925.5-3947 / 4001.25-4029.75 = 2.27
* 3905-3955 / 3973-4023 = 1.59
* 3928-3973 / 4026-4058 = 1.96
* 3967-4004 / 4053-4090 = 1.32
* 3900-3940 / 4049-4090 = 1.86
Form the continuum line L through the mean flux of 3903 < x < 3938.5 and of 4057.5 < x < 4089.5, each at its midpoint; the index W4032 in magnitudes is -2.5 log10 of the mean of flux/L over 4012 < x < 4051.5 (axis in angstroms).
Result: -0.16 mag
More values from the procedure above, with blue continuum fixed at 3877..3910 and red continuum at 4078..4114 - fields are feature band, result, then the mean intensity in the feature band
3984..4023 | -0.19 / 4.02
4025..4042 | -0.14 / 4.09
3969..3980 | 0.35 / 2.28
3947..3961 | -0.01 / 3.02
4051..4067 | -0.07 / 4.01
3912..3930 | 0.13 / 2.44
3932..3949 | 0.34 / 2.12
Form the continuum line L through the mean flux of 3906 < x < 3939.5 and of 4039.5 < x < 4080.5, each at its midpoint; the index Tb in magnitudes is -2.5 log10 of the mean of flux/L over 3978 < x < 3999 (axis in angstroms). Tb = -0.16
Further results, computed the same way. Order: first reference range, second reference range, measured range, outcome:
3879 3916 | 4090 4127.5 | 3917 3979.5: 0.33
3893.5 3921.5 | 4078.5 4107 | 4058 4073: -0.02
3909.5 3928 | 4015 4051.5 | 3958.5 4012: 0.13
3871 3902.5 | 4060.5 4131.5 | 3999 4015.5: -0.22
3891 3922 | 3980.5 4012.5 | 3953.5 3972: 0.47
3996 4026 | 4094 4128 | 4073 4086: 0.00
